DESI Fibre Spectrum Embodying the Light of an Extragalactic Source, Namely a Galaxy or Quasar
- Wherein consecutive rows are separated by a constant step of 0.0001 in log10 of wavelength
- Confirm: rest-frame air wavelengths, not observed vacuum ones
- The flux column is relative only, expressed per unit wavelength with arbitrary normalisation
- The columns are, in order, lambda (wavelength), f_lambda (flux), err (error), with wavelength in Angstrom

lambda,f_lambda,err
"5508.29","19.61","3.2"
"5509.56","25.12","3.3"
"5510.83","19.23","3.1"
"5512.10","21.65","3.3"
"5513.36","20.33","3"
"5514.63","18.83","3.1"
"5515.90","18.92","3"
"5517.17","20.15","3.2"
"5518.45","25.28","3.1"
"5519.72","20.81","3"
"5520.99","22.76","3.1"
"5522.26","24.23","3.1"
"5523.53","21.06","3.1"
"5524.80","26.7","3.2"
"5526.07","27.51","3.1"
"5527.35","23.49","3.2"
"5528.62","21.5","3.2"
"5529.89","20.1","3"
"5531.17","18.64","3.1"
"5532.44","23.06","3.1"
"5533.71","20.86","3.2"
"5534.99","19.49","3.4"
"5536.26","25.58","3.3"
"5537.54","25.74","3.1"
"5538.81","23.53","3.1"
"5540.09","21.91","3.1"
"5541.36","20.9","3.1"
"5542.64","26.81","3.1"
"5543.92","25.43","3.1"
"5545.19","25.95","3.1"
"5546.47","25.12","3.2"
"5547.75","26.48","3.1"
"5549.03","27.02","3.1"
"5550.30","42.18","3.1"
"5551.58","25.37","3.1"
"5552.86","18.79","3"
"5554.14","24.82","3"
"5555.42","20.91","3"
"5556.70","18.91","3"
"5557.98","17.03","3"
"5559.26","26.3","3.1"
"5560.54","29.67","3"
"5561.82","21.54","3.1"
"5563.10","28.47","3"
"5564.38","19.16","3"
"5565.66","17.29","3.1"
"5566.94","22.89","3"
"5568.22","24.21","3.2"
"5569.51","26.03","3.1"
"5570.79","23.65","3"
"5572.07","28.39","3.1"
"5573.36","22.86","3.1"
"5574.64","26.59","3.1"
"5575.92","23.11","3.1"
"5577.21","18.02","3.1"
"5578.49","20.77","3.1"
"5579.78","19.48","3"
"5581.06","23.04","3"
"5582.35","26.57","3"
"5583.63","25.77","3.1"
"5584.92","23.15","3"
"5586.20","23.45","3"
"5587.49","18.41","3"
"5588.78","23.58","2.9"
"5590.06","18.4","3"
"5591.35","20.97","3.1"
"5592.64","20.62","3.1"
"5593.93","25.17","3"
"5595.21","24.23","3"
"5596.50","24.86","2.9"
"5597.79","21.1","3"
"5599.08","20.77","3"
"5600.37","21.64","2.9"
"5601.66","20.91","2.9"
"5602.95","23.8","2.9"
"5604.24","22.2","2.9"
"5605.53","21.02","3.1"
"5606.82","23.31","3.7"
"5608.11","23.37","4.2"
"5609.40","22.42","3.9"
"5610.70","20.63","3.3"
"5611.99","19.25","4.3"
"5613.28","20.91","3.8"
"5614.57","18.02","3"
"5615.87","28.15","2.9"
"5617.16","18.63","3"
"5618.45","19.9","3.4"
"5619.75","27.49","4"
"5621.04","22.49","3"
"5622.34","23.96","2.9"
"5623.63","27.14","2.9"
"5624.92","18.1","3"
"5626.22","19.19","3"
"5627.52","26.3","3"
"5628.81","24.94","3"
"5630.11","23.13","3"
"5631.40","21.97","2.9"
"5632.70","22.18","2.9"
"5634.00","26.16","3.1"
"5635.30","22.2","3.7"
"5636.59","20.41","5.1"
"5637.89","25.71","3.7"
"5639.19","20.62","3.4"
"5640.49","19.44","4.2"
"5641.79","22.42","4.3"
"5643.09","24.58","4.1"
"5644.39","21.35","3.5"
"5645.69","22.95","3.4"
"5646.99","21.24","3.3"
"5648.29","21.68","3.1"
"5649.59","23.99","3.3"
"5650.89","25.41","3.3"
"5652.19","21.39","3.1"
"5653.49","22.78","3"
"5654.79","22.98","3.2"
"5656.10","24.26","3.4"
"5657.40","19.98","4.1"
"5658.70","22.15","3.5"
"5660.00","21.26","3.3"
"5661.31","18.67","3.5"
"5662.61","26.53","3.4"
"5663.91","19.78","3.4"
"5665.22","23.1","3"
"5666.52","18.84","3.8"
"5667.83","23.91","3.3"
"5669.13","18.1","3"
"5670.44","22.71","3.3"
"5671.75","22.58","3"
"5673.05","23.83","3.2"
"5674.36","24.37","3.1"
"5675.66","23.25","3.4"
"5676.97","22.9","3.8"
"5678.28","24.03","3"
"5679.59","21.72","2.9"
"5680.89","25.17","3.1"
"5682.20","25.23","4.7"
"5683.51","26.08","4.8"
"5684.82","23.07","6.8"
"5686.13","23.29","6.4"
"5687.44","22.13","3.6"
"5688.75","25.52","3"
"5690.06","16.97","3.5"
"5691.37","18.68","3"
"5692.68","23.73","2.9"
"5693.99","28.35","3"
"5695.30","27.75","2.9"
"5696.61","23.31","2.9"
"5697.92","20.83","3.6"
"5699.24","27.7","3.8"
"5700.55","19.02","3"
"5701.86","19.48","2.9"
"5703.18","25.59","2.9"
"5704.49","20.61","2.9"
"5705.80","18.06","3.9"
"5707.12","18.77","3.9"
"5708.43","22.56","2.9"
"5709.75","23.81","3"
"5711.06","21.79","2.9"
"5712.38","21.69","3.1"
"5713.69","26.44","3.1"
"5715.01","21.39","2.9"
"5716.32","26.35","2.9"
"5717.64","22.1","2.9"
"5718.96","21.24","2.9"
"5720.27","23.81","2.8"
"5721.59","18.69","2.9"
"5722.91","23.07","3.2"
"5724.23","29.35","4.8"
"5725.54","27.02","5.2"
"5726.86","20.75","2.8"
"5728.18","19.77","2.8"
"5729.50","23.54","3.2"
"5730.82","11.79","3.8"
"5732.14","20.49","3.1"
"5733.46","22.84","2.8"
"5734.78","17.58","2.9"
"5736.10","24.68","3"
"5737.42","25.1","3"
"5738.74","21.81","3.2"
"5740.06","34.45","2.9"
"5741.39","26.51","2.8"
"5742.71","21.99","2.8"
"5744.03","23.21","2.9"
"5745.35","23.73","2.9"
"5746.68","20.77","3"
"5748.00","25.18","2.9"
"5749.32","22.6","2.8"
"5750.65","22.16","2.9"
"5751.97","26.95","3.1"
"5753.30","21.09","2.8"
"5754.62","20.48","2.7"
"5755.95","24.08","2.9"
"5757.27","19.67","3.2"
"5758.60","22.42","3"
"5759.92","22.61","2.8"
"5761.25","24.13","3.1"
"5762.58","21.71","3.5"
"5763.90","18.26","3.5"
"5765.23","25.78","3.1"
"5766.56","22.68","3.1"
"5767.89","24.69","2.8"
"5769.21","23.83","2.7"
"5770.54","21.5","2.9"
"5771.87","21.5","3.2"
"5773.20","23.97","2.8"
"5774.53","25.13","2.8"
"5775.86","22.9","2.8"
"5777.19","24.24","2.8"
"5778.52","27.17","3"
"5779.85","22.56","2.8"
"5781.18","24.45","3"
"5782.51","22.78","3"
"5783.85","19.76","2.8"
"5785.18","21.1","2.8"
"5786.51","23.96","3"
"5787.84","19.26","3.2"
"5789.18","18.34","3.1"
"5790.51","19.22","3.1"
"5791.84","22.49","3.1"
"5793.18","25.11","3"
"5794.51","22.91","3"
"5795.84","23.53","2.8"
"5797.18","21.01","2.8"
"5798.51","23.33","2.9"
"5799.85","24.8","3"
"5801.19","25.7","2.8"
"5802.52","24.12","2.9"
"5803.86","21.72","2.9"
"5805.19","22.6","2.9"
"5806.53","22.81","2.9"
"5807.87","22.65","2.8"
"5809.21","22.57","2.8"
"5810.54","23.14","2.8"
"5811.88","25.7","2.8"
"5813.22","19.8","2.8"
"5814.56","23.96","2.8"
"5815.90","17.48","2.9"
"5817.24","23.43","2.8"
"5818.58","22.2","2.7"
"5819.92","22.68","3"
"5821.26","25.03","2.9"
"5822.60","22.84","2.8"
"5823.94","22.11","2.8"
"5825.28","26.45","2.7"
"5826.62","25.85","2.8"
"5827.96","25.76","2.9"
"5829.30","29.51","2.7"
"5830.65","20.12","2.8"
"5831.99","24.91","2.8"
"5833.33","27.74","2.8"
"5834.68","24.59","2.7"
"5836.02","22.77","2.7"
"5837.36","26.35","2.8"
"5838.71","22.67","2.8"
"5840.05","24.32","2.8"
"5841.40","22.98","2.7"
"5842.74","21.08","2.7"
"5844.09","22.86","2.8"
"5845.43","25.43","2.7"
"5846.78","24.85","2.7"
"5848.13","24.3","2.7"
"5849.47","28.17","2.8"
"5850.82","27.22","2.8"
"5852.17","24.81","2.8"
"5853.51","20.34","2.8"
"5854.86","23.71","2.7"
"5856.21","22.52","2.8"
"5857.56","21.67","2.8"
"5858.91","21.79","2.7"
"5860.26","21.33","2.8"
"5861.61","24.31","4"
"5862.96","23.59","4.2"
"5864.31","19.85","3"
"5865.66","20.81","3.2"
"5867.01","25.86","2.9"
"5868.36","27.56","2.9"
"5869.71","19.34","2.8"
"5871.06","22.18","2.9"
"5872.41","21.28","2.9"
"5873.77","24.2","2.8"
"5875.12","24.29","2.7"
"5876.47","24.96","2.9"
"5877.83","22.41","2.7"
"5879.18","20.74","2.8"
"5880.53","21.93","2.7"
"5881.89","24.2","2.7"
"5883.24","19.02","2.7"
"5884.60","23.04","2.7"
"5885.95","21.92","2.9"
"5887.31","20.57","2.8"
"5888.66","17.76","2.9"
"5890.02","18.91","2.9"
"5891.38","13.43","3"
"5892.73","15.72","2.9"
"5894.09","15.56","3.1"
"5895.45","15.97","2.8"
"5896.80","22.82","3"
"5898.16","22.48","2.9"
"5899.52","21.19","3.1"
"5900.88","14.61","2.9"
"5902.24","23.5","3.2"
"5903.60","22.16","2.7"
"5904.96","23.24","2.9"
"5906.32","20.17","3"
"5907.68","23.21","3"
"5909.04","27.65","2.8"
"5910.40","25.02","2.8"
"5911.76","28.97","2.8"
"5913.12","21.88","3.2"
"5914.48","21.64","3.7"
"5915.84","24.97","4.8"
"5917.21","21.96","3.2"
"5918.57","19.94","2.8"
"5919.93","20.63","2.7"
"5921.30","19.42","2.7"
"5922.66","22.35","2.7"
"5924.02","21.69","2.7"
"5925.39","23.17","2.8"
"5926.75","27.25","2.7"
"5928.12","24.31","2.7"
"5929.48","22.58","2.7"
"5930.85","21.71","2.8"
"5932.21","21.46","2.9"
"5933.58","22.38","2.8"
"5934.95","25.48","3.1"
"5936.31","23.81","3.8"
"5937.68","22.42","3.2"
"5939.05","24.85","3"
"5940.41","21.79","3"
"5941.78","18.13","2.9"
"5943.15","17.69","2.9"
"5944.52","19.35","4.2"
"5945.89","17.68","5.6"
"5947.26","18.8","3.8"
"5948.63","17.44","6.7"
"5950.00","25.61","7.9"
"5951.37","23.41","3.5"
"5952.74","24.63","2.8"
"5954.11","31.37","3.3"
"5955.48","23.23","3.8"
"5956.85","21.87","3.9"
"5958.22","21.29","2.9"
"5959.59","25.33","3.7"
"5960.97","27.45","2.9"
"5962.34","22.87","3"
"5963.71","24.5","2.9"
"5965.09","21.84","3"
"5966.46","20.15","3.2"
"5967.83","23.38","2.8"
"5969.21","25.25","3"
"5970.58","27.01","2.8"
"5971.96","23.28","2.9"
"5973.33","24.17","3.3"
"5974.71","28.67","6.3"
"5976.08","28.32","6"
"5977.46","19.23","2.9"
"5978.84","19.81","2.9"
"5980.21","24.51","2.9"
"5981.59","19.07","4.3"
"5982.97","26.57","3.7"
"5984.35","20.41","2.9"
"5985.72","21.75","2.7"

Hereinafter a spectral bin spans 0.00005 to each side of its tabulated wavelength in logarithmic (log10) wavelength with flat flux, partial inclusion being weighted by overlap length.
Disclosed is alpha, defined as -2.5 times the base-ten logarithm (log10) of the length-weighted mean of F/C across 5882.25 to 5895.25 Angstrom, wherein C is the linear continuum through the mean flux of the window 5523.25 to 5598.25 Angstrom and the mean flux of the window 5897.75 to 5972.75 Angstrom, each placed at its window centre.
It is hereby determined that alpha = 0.23 mag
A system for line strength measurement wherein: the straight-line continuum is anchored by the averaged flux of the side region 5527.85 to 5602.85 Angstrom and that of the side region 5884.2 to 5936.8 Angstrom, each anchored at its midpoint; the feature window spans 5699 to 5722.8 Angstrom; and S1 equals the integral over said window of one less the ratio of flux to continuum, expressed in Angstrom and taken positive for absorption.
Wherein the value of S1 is 0.5 Angstrom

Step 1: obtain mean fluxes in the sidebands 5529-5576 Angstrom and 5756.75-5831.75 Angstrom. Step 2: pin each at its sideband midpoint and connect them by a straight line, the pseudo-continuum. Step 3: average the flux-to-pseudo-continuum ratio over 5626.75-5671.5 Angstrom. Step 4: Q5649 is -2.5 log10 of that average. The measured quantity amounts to 0.05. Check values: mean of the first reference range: 23.9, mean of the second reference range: 23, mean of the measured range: 22.4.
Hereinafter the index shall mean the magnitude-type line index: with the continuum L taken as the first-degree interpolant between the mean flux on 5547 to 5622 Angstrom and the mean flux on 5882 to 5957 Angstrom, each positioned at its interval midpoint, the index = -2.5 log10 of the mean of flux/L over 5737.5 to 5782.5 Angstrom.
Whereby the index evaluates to -0.05 mag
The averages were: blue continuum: 23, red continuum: 21.7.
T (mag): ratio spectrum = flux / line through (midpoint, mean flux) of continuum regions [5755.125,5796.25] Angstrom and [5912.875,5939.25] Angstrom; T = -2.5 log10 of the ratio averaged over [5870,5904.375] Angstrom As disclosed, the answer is 0.10 mag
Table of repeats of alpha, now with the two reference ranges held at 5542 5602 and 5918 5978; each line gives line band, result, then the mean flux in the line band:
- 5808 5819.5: 0.04 mag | 22.3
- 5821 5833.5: -0.08 mag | 24.9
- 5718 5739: 0.06 mag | 22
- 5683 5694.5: 0.02 mag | 23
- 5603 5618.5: 0.09 mag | 21.6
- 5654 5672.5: 0.08 mag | 21.8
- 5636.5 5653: 0.04 mag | 22.5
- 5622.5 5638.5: 0.01 mag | 23.1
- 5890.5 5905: 0.21 mag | 19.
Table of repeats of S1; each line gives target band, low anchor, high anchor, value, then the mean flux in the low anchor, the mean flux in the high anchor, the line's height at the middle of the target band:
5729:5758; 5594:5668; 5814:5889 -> 0.1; 22.4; 23.3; 22.9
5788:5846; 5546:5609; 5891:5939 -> -2.6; 23.3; 21.9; 22.3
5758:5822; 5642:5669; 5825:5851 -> 3.7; 22.3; 24.8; 24.2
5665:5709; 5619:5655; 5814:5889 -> 0.6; 22.9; 23.3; 23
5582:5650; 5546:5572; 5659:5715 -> 3.3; 24.4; 22.6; 23.6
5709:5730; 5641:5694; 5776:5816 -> -0.5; 22.6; 22.7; 22.7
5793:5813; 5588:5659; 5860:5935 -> -1.1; 22.4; 21.9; 22.1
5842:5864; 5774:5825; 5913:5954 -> -1.0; 22.8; 22.1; 22.5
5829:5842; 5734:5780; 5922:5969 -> -0.8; 23.4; 22.7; 23.1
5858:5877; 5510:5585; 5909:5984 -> 0.1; 23.3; 23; 23.1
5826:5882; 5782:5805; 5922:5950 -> -4.0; 22.3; 21.8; 22.1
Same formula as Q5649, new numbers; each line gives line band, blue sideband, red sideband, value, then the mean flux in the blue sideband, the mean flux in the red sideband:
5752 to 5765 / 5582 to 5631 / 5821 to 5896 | 0.03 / 22.4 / 22.7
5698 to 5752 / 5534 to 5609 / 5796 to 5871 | 0.04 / 23.4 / 23.5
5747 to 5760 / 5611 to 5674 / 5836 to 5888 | 0.00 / 22.3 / 23.1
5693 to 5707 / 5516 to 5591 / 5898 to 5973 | 0.01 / 23.4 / 22.7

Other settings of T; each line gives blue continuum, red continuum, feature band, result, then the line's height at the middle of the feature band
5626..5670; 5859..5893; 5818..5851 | -0.13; 21.8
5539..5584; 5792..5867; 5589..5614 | 0.10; 24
